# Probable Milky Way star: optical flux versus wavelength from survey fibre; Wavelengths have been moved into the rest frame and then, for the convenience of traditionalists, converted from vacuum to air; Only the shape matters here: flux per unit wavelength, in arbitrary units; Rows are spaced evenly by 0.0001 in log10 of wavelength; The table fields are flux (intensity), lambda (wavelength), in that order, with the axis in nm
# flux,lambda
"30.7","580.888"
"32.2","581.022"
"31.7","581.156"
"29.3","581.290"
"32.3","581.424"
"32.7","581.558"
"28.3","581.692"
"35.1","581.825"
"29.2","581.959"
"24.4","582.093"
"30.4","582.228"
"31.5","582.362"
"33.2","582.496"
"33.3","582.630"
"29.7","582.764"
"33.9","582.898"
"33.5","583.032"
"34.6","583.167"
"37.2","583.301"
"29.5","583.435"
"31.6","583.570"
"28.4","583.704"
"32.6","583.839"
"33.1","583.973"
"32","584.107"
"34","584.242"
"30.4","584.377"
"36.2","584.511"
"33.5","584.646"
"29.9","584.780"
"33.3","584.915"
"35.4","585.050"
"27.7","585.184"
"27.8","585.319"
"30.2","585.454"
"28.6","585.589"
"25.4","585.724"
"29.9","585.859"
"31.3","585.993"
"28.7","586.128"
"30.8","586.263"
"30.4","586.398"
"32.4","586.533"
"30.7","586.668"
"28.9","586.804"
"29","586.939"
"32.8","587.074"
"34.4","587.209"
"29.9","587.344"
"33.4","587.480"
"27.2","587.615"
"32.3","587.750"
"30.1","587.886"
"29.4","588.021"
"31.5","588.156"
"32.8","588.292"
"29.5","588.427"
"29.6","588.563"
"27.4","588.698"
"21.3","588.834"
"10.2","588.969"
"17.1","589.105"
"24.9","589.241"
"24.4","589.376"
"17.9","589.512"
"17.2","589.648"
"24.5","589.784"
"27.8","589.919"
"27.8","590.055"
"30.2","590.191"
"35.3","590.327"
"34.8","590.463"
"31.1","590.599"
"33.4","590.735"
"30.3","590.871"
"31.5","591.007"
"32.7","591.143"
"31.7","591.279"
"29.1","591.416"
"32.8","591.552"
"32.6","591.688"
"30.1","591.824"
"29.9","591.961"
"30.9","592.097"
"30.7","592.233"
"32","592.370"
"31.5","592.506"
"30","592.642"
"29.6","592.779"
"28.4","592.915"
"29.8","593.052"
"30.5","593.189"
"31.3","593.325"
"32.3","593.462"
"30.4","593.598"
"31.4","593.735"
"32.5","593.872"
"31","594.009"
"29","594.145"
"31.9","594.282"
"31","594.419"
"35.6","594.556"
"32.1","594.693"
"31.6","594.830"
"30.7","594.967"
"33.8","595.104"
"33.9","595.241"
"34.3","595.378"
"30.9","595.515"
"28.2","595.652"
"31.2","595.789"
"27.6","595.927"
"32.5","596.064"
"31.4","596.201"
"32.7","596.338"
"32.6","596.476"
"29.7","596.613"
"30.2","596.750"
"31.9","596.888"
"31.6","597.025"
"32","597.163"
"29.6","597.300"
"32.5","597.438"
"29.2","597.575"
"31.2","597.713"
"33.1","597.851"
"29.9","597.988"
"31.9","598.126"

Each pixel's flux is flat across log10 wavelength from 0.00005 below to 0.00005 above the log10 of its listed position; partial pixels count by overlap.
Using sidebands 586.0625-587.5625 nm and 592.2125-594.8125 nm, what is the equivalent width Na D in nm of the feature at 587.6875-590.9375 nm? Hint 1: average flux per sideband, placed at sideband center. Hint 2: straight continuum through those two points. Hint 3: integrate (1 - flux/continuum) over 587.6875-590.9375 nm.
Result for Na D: 0.41 nm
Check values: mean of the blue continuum 31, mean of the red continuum 31.1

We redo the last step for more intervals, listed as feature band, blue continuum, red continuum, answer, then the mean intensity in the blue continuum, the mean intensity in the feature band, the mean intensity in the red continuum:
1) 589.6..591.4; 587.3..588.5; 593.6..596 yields 0.059 nm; 30.7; 30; 31.5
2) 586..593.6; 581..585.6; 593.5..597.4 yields 0.558 nm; 31.6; 29.2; 31.5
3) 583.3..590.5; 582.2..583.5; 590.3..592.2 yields 0.692 nm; 32.8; 29.2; 31.8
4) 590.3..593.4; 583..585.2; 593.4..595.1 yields 0.065 nm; 32.6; 31.2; 31.7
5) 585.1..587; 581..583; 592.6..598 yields 0.105 nm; 31.2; 29.5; 31.2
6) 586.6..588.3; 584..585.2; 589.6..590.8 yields 0.005 nm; 32.7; 30.9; 29.3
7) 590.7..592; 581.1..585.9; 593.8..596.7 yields 0.006 nm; 31.4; 31.4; 31.6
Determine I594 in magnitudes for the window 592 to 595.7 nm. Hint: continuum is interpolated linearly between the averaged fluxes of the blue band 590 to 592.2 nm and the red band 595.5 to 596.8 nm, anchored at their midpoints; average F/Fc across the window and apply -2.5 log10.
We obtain -0.01 mag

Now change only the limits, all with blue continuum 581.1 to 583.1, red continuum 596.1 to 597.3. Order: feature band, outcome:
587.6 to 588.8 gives 0.05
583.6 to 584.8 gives -0.04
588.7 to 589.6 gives 0.50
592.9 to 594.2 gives 0.02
